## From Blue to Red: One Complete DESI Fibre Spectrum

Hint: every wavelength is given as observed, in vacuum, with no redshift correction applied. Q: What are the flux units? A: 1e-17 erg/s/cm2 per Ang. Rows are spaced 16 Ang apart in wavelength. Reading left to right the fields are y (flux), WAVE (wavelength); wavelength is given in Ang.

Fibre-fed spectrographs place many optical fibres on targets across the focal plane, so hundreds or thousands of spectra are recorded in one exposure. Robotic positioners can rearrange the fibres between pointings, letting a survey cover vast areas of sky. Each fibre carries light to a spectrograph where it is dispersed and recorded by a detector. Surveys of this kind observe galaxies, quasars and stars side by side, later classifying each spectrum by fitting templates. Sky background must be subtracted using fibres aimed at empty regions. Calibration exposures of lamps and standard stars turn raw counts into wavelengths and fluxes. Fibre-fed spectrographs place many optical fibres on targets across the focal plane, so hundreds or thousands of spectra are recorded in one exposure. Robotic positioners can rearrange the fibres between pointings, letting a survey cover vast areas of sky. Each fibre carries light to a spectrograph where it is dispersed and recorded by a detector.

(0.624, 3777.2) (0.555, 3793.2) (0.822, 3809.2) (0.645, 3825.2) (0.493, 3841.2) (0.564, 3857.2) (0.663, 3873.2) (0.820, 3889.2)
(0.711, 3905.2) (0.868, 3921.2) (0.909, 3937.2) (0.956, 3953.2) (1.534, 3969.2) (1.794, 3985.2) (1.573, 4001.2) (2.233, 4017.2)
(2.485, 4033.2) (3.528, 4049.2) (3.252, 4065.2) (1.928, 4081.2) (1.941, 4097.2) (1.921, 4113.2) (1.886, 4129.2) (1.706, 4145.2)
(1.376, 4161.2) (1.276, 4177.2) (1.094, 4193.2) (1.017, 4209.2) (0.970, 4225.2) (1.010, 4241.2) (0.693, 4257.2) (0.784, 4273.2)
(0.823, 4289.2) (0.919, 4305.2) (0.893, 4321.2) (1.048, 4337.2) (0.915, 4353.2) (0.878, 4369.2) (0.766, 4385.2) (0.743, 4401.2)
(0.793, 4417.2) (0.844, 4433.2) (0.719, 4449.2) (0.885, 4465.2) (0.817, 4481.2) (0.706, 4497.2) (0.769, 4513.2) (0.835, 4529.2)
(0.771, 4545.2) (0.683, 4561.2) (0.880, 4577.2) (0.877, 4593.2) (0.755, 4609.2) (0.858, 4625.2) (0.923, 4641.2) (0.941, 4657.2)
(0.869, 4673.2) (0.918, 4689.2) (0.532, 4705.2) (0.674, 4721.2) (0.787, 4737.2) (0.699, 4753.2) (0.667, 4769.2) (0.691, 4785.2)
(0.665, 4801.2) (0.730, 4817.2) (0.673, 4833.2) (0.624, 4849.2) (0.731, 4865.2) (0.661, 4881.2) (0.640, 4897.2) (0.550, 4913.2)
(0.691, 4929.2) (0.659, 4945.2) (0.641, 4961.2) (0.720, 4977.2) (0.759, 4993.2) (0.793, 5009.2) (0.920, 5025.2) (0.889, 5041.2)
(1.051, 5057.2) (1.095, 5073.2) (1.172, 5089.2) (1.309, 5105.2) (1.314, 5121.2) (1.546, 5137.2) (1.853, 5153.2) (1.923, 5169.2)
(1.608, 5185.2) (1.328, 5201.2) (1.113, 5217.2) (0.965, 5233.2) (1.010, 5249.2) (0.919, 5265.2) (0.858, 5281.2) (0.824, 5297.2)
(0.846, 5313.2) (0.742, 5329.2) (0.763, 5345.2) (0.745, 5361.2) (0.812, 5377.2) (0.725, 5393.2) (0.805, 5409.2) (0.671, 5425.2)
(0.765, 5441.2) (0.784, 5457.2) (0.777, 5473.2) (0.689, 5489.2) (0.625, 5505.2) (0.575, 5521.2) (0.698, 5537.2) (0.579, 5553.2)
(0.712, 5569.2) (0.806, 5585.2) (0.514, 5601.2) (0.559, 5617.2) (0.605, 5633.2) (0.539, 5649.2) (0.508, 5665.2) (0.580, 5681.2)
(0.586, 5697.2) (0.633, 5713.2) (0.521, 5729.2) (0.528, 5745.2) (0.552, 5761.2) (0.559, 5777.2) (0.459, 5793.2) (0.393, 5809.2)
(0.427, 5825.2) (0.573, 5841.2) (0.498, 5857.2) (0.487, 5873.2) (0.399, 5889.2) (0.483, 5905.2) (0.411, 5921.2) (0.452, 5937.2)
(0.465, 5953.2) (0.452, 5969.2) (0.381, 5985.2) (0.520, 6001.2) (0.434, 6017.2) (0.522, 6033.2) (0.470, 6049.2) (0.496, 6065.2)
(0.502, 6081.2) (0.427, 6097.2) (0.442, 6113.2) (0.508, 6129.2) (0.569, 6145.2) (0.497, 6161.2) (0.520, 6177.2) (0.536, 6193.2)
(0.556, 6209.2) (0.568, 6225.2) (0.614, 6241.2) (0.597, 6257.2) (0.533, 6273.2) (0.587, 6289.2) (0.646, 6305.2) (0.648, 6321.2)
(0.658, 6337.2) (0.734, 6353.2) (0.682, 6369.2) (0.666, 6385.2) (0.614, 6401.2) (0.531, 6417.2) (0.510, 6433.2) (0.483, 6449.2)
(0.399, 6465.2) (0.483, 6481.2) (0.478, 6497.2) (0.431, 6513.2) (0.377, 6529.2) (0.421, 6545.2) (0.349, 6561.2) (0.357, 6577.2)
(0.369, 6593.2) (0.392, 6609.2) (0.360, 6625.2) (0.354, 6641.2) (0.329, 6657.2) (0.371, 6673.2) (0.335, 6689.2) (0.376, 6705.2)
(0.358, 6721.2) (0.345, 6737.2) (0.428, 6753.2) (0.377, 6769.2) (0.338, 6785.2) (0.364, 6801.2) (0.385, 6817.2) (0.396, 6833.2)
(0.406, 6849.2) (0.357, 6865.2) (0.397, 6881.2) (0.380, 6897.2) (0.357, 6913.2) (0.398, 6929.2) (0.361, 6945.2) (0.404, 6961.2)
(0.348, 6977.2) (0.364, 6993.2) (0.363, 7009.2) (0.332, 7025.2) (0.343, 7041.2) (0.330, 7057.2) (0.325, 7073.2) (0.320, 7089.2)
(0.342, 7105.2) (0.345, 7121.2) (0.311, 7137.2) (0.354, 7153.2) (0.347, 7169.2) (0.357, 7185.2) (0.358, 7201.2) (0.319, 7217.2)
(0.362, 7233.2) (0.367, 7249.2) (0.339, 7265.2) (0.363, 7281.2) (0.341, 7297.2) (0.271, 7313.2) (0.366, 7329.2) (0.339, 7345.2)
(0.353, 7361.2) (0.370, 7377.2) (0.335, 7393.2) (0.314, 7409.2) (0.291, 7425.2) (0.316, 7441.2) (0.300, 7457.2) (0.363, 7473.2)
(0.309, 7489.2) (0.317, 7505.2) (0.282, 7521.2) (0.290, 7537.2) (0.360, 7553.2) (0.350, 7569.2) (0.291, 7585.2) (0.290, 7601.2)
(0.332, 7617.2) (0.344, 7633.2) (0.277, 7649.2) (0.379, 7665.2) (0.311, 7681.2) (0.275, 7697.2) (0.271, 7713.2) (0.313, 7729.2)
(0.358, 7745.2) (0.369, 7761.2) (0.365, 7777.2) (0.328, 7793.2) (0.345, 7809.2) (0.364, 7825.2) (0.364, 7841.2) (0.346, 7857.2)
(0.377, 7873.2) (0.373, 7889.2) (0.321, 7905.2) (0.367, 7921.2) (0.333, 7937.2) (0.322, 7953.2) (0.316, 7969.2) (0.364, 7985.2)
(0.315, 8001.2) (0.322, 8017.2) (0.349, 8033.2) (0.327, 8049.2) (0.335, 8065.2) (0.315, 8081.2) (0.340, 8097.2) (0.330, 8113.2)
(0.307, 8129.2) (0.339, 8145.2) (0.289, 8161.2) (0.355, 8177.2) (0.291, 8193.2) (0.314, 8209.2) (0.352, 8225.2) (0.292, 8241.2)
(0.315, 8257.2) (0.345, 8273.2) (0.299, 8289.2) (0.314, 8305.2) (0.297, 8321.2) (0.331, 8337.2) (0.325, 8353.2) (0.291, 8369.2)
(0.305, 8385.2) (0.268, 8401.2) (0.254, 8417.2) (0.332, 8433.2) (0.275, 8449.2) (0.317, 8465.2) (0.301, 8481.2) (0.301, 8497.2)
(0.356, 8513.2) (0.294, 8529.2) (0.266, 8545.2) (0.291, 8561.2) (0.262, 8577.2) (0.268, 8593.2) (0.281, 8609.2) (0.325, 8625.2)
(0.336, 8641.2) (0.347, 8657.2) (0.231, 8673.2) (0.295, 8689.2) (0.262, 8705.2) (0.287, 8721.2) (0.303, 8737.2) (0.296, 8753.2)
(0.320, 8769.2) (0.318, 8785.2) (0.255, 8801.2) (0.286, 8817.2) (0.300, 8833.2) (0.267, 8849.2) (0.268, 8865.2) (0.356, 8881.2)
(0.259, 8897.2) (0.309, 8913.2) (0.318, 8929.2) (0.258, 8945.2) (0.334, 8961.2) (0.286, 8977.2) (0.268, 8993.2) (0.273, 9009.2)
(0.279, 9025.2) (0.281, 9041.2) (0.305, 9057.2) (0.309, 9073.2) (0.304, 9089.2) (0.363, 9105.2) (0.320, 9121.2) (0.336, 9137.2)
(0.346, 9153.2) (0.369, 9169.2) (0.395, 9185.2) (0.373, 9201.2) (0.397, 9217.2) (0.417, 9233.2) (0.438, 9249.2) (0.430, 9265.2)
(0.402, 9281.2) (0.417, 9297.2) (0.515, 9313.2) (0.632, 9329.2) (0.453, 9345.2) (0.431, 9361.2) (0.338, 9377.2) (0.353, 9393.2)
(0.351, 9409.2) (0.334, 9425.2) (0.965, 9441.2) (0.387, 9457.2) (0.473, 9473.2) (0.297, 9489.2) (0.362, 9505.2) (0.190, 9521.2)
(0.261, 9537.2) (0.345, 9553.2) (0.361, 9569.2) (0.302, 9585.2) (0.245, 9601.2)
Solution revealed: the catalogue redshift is 2.333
